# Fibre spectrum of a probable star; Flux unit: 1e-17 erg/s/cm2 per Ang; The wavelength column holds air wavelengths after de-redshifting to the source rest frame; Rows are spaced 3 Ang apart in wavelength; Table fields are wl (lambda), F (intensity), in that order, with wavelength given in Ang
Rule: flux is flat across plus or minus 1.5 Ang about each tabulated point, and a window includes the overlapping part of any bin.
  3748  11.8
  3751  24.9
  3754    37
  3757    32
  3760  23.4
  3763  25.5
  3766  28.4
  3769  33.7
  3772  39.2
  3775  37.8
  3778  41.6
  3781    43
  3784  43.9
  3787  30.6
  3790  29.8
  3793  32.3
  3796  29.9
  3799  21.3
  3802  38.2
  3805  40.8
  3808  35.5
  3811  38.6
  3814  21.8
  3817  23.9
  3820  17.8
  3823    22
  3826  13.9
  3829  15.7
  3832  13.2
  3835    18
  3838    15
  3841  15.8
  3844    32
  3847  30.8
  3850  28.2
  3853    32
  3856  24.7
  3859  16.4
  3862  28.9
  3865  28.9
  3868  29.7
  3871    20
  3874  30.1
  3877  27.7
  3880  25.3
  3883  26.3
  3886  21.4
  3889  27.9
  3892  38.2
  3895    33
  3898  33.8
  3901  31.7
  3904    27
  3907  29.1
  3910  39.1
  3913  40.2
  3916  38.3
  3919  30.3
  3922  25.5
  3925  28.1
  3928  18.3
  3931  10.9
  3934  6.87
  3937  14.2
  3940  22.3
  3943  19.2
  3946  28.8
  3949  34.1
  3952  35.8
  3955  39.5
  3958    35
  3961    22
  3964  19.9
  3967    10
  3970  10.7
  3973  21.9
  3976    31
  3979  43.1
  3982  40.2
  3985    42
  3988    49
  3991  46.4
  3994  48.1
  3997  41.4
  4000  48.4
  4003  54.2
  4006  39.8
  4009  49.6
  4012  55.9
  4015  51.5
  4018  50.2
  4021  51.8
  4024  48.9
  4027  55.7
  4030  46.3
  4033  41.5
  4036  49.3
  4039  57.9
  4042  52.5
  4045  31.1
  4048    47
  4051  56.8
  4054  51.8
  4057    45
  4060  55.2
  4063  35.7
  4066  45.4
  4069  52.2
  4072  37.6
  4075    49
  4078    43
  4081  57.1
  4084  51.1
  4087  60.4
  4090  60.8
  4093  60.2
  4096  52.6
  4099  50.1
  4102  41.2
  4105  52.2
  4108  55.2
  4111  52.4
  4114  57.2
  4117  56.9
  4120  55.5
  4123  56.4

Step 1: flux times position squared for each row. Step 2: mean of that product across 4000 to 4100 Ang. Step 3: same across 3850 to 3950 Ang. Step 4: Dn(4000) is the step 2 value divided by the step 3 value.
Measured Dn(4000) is 2.00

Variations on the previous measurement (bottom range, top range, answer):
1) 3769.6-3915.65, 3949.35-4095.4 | 1.69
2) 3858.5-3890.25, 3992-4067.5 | 2.02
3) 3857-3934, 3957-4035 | 1.54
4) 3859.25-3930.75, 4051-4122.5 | 1.95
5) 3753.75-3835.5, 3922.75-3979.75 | 0.86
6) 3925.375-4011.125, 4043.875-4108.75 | 1.65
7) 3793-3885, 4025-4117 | 2.22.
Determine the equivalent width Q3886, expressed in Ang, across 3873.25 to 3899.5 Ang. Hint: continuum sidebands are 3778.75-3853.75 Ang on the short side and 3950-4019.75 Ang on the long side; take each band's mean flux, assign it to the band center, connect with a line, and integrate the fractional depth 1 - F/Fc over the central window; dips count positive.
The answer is 2.3 Ang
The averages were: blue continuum 27.5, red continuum 38.5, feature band 29.3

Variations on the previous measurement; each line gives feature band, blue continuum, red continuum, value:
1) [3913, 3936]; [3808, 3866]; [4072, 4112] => 6.5 Ang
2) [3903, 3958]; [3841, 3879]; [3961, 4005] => 7.9 Ang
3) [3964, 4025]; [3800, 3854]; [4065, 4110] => 1.8 Ang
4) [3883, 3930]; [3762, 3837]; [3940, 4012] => 3.7 Ang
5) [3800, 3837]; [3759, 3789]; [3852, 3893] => 7.9 Ang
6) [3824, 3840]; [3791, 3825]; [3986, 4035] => 8.2 Ang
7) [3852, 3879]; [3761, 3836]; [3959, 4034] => 5.6 Ang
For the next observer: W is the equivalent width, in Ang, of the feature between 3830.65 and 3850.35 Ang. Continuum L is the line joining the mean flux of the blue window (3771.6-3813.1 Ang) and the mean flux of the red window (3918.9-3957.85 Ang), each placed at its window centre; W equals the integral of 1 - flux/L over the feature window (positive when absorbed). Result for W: 6.3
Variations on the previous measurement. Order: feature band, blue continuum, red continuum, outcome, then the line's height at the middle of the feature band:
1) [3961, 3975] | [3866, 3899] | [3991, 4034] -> 8.4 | 41.8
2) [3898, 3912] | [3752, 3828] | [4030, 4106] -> 2.3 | 38.7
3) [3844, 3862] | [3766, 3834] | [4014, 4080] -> 3.6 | 33.9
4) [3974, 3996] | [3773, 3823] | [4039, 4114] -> 1.0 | 44.4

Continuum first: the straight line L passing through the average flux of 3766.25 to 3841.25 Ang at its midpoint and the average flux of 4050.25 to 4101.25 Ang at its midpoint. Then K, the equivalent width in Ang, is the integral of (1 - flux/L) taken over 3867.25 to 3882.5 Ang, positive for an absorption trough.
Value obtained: 3.6 Ang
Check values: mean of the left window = 28.7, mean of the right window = 50.6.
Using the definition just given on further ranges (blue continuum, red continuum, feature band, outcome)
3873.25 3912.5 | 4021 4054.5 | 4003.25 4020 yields -1.53 Ang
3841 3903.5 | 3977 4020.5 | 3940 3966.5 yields 7.90 Ang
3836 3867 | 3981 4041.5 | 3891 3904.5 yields -0.44 Ang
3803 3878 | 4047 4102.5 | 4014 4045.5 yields -2.73 Ang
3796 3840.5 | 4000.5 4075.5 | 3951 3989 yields 9.77 Ang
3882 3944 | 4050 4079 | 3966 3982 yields 4.51 Ang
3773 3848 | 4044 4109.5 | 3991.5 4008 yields -1.14 Ang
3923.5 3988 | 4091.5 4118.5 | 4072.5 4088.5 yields -0.82 Ang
